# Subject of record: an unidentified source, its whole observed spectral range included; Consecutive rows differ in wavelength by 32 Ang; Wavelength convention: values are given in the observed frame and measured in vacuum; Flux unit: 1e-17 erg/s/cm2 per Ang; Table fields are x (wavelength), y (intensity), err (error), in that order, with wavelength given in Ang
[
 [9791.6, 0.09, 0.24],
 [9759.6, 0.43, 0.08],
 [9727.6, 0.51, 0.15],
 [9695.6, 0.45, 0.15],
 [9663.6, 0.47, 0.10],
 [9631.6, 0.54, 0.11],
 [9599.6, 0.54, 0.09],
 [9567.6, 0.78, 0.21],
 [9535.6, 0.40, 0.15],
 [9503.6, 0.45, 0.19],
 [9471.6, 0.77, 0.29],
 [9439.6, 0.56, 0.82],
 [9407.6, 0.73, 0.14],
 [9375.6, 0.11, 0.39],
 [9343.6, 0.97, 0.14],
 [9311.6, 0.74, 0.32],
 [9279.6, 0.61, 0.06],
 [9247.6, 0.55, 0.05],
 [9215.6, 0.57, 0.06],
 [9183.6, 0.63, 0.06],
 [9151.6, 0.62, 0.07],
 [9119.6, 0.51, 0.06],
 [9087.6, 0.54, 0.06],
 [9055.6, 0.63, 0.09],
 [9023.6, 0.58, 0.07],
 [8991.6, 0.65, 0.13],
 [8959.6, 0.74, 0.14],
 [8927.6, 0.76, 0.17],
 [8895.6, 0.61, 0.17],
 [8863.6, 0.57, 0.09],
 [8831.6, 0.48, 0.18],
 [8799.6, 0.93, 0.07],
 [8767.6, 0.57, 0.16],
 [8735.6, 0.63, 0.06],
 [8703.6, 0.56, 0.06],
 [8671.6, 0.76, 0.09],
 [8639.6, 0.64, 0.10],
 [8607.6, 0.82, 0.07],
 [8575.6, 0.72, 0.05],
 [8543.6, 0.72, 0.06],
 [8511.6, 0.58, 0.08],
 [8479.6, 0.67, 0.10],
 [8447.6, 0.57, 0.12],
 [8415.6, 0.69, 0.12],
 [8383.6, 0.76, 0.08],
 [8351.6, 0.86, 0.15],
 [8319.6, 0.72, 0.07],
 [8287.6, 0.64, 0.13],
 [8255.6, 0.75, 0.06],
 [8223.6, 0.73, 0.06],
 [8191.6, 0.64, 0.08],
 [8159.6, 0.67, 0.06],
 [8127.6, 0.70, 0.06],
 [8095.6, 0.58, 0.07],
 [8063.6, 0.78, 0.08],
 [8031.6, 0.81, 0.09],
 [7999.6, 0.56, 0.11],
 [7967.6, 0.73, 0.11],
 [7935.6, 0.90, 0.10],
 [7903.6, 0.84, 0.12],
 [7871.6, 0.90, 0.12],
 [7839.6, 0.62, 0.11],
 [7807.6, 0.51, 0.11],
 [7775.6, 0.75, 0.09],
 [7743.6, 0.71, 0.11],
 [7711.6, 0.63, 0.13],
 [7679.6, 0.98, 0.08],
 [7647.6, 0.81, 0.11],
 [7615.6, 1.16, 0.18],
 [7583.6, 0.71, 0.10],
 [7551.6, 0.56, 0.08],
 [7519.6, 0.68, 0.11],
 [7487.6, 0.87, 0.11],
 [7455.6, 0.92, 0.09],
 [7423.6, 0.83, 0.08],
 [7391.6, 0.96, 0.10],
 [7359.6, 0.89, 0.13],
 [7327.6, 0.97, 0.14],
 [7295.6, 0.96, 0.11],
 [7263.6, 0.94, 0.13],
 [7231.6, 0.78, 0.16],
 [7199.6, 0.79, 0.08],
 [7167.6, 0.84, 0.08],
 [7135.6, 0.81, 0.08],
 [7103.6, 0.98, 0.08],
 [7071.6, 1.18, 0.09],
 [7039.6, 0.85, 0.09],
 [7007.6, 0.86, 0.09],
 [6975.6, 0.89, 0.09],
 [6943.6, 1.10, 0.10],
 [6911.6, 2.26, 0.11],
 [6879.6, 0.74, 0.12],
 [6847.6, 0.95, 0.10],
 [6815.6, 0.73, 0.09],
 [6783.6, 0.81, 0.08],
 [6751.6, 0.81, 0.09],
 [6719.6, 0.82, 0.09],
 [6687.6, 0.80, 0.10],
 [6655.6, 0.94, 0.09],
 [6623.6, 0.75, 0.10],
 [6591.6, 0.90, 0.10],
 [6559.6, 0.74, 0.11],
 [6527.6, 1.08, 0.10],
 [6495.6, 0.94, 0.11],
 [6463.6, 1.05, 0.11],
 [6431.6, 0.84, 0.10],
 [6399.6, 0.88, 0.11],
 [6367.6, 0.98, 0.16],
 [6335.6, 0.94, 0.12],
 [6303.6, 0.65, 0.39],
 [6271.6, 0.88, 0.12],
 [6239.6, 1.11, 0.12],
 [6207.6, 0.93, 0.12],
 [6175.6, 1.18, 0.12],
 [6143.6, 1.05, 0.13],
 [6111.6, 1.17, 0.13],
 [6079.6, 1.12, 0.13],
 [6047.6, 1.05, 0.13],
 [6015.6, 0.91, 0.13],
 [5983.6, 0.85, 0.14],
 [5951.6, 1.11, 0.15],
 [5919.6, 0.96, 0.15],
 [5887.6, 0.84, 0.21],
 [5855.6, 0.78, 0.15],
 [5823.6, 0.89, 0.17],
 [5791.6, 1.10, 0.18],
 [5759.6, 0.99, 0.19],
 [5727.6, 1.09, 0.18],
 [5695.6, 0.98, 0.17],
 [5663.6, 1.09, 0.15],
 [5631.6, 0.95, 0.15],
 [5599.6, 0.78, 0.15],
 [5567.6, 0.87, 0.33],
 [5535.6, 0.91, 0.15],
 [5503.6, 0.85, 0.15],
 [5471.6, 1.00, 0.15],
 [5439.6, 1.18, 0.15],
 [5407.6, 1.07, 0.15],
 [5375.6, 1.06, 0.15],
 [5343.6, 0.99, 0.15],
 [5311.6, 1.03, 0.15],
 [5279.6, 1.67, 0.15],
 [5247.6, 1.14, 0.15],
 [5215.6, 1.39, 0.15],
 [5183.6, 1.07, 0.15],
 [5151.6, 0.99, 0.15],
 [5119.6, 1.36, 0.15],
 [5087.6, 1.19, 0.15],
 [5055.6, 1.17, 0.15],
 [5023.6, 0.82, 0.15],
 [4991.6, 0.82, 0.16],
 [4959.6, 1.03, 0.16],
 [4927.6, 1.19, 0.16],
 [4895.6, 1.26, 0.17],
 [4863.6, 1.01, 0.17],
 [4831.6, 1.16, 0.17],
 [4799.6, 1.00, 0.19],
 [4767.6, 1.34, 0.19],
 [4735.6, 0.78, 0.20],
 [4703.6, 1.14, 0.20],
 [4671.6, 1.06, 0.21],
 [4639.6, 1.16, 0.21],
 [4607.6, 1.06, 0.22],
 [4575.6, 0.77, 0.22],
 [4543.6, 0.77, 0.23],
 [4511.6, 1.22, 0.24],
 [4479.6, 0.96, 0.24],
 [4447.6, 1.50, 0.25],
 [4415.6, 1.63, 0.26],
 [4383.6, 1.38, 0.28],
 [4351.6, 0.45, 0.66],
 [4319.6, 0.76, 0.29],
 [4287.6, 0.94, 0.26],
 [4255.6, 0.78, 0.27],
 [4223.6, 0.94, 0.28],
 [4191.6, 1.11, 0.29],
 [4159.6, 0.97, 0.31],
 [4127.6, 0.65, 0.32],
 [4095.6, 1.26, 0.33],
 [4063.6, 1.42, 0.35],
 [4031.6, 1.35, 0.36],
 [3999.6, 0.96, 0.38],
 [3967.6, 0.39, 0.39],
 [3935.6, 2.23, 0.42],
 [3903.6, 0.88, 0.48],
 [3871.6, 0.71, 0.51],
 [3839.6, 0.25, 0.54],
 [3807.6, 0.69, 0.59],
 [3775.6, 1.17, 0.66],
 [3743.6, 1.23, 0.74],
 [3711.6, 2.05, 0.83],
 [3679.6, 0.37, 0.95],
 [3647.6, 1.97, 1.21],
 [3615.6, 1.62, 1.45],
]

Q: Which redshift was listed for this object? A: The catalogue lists 0.055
